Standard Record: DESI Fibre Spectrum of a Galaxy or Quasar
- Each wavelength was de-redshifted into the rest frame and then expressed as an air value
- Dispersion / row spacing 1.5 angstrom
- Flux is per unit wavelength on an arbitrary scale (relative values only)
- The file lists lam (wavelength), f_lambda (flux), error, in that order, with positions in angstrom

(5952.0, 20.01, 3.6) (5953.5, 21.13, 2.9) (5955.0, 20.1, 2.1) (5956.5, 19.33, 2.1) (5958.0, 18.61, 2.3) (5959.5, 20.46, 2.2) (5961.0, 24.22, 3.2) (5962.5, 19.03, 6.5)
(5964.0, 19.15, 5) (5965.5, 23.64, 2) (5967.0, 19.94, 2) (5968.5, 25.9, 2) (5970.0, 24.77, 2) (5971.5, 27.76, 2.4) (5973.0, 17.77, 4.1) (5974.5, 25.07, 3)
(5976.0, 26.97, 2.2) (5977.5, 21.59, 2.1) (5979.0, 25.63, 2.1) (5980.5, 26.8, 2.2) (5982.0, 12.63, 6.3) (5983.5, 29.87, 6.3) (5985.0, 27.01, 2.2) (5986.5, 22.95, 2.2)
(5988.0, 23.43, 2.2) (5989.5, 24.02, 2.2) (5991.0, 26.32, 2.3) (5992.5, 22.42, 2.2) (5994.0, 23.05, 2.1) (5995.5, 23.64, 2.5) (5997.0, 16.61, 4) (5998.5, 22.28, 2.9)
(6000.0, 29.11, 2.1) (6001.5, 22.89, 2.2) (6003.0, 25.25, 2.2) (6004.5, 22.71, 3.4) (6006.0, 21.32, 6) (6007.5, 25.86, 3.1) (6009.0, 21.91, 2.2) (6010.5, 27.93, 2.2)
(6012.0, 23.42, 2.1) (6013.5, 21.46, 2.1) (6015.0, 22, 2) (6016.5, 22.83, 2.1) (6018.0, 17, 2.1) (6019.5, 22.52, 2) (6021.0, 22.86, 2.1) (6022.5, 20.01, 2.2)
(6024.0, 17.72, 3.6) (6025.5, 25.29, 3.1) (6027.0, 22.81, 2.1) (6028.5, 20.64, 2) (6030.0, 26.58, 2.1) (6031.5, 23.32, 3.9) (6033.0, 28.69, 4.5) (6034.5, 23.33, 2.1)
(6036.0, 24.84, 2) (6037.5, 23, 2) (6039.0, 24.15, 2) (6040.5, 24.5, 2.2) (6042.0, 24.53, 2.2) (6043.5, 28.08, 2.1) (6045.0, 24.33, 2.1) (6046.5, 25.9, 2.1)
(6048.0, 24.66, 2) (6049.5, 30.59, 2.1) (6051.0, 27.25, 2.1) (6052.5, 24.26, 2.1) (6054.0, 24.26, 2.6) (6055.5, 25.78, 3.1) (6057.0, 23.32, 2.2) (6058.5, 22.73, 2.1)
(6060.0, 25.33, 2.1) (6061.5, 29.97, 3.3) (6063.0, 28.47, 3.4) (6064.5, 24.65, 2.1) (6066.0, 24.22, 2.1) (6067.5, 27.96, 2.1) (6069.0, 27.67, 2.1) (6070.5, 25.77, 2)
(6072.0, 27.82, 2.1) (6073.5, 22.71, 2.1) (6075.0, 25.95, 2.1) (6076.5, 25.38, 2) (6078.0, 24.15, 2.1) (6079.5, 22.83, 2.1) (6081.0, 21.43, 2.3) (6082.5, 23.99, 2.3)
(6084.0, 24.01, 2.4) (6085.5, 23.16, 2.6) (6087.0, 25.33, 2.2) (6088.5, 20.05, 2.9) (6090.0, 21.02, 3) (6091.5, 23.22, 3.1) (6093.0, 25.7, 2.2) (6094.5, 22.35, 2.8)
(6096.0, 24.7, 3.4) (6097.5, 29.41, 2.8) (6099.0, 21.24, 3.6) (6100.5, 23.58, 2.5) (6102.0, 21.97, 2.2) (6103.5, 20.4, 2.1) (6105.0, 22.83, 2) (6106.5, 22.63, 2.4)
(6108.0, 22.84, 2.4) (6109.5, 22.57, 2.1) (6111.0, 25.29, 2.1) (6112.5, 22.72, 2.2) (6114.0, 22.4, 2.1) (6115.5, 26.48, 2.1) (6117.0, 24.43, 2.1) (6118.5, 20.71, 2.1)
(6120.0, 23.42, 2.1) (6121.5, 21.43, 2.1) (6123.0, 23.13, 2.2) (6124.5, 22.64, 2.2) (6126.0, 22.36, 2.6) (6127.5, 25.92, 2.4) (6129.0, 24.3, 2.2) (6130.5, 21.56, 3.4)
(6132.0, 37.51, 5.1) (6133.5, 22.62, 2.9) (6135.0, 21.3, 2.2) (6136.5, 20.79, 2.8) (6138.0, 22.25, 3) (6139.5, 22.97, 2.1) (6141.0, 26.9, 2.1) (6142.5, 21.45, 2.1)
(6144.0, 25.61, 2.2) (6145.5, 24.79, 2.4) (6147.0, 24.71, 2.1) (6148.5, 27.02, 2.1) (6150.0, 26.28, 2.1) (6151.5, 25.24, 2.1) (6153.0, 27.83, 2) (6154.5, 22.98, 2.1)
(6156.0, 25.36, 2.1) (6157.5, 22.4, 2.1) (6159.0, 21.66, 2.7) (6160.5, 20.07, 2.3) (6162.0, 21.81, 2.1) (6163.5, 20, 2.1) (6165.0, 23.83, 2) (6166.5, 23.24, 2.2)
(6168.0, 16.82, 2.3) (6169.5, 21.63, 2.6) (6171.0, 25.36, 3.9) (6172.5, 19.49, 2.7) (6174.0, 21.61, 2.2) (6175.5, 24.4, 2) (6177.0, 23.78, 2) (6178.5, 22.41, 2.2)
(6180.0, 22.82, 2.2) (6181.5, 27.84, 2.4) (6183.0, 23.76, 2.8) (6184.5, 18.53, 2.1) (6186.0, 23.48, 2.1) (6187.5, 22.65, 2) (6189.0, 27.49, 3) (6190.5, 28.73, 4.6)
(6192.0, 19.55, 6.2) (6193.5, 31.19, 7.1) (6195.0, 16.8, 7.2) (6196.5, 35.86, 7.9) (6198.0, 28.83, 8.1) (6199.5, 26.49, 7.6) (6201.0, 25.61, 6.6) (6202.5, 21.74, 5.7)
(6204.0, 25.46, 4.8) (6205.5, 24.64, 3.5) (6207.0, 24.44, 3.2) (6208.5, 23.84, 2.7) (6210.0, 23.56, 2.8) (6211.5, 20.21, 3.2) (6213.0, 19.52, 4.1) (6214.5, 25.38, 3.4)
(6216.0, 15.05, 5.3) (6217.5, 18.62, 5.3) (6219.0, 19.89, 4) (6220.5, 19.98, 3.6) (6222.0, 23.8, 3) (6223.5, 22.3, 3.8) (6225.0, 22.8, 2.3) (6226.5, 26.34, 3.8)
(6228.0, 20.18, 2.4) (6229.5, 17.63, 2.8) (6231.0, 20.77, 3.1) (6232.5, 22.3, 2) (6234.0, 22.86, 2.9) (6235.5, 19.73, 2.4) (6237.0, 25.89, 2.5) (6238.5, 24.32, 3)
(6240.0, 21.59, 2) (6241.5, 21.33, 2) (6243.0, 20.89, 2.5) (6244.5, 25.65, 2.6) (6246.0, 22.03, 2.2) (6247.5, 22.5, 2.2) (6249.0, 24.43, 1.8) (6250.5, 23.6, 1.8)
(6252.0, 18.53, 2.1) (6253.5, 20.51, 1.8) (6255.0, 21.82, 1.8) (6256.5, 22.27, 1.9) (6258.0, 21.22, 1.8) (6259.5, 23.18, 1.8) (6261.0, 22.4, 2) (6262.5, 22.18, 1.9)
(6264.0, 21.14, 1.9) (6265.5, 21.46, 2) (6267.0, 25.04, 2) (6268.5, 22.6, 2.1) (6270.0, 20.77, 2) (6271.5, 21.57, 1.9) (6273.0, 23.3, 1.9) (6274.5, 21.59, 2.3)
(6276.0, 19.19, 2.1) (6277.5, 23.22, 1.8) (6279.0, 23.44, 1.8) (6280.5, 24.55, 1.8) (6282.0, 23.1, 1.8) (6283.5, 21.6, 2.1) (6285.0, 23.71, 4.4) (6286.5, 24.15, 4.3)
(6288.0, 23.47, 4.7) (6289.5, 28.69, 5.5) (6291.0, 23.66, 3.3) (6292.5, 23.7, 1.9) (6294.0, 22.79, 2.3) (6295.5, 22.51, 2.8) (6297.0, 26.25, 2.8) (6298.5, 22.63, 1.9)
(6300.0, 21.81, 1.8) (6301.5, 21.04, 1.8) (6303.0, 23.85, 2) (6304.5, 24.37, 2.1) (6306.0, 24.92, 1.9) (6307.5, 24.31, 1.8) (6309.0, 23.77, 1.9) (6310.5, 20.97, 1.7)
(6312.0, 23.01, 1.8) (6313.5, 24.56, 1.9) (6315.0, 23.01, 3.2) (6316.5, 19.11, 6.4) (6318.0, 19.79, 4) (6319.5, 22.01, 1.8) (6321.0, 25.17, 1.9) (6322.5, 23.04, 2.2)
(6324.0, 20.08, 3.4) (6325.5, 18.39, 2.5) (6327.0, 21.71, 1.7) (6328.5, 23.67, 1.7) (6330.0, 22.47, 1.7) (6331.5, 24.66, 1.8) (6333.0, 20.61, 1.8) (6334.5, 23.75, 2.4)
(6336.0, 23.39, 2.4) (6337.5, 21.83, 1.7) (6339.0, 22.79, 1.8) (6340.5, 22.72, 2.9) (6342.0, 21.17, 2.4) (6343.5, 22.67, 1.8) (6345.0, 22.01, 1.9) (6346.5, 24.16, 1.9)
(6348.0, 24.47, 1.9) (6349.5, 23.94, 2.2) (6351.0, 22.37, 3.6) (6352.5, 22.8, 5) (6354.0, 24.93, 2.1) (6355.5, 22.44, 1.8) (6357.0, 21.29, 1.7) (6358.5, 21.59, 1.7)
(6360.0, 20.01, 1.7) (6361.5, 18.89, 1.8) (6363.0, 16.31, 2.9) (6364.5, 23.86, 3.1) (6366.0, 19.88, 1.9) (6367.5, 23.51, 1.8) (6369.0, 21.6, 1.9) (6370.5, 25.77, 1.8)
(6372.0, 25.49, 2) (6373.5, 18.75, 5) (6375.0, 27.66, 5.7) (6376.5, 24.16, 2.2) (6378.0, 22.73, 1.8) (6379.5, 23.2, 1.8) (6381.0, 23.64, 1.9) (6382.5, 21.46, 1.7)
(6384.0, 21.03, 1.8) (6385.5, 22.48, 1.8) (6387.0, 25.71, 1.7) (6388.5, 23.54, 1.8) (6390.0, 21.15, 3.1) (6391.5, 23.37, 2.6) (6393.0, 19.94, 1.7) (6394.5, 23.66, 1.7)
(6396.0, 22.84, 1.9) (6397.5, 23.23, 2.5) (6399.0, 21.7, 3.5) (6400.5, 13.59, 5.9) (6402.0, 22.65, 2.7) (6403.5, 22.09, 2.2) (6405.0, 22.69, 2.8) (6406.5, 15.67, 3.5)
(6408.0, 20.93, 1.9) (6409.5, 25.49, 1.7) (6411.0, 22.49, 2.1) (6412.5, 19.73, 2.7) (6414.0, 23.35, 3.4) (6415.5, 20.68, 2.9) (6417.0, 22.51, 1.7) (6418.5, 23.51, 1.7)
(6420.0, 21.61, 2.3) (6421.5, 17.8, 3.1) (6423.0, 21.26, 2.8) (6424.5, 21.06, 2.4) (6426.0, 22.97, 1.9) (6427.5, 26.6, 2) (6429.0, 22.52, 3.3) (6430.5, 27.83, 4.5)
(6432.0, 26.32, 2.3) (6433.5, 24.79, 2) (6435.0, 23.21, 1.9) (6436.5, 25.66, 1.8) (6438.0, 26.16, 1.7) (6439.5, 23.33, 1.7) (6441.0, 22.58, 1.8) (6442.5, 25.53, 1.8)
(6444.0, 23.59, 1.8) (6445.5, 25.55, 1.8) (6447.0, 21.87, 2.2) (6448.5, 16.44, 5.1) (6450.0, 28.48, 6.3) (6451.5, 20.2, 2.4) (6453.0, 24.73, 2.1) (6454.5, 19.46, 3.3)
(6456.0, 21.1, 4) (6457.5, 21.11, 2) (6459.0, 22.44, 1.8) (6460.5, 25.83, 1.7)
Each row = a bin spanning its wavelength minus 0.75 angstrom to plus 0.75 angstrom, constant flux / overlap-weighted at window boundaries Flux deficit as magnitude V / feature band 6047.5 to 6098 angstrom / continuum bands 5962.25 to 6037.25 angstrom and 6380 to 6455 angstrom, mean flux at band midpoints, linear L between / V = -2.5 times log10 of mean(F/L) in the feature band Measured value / -0.08 mag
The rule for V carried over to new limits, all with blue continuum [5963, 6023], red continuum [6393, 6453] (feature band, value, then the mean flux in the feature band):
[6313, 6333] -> 0.03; 22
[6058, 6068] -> -0.14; 26.2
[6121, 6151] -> -0.06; 24.3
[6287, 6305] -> -0.04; 23.7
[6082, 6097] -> -0.02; 23.4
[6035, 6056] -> -0.10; 25.4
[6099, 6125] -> 0.01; 22.9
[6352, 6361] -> 0.03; 22.1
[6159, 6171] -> 0.08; 21.4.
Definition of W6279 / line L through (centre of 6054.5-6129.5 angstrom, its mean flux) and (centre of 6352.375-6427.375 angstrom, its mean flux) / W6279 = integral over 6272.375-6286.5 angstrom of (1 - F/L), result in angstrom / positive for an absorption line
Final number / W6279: 0.0 angstrom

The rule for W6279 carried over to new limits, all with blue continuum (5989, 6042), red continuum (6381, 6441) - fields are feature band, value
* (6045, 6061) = -1.57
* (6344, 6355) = -0.43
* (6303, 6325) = -0.04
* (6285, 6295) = -0.70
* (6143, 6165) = -0.94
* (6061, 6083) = -2.26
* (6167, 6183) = 0.17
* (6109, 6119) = -0.25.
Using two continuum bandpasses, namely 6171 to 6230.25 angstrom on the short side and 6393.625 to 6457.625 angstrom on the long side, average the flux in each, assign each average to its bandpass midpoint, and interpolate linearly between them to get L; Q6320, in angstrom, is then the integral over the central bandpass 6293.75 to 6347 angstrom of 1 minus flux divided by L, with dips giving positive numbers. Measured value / 0.6 angstrom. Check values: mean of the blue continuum 23.3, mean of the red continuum 22.5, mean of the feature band 22.6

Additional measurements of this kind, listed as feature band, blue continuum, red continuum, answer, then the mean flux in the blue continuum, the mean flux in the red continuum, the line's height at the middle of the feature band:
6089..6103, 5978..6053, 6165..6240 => -0.1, 23.8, 23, 23.5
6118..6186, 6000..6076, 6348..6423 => 0.8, 24.5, 22.1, 23.7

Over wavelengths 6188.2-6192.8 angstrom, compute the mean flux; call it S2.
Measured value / 25.3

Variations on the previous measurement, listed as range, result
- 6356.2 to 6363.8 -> 19.7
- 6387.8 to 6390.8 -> 22.3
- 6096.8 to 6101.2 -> 24.7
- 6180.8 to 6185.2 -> 23.4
